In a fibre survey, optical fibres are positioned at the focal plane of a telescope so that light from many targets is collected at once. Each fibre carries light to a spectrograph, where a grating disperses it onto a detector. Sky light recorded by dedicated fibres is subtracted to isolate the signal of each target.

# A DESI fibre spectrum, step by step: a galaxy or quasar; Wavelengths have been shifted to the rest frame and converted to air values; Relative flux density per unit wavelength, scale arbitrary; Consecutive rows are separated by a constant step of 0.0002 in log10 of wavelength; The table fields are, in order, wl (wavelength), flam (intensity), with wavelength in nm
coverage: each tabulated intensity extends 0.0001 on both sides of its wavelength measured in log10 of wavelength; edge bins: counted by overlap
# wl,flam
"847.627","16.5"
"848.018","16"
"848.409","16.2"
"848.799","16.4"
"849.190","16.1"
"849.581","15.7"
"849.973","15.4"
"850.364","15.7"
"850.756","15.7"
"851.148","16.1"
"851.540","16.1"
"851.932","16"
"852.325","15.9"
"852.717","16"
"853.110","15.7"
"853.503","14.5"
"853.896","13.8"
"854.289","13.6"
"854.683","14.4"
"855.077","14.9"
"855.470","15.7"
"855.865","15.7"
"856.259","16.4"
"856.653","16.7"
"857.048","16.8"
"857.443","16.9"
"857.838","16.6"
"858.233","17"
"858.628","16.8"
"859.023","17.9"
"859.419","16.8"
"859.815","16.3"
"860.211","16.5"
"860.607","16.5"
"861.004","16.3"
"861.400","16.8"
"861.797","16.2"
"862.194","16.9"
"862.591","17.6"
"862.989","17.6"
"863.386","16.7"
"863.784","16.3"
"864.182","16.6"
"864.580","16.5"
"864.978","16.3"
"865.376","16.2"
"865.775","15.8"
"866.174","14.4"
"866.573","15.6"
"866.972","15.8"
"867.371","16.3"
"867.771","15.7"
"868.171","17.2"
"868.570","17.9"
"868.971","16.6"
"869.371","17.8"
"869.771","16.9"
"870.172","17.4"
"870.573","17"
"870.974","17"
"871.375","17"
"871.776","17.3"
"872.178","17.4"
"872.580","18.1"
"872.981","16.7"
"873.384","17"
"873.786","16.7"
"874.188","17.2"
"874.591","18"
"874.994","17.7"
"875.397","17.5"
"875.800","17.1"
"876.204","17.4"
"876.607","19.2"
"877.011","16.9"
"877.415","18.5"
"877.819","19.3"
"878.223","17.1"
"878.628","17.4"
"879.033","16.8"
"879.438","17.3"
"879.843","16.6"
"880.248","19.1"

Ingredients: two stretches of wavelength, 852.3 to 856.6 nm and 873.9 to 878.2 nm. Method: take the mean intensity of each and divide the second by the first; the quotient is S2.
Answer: 1.2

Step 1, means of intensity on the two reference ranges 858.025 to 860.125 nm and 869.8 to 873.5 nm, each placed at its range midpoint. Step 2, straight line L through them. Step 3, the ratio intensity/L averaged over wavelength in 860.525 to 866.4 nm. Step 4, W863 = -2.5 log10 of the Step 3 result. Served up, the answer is 0.04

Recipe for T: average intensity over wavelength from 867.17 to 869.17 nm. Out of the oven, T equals 16.7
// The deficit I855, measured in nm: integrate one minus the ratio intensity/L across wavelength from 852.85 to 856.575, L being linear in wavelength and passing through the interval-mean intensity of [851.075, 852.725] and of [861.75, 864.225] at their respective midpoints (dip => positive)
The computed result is 0.28 nm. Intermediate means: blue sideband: 16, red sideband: 16.9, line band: 15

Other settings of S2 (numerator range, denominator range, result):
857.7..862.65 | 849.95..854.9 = 1.10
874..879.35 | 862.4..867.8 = 1.09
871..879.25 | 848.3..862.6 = 1.09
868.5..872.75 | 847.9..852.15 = 1.08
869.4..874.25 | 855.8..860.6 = 1.03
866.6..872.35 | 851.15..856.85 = 1.10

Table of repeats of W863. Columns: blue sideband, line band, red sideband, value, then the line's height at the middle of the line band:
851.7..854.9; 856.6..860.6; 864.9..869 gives -0.093 mag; 15.4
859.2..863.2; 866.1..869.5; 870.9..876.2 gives 0.041 mag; 17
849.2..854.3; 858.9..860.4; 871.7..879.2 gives -0.043 mag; 16.2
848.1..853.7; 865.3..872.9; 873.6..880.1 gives 0.021 mag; 17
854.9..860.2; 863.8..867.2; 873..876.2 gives 0.062 mag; 16.9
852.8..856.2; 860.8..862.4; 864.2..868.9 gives -0.061 mag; 15.7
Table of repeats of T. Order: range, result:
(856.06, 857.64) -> 16.7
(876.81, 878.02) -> 18.2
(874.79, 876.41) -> 17.4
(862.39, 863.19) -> 17.6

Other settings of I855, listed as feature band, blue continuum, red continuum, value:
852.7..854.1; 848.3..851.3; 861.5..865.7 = 0.11 nm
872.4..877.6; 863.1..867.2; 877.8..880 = -0.19 nm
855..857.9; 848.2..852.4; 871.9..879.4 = 0.01 nm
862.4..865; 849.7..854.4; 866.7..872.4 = -0.06 nm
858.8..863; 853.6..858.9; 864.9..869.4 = -0.22 nm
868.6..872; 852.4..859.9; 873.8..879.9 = -0.02 nm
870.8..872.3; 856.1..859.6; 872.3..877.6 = 0.02 nm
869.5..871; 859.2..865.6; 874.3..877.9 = 0.02 nm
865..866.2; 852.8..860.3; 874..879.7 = 0.07 nm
